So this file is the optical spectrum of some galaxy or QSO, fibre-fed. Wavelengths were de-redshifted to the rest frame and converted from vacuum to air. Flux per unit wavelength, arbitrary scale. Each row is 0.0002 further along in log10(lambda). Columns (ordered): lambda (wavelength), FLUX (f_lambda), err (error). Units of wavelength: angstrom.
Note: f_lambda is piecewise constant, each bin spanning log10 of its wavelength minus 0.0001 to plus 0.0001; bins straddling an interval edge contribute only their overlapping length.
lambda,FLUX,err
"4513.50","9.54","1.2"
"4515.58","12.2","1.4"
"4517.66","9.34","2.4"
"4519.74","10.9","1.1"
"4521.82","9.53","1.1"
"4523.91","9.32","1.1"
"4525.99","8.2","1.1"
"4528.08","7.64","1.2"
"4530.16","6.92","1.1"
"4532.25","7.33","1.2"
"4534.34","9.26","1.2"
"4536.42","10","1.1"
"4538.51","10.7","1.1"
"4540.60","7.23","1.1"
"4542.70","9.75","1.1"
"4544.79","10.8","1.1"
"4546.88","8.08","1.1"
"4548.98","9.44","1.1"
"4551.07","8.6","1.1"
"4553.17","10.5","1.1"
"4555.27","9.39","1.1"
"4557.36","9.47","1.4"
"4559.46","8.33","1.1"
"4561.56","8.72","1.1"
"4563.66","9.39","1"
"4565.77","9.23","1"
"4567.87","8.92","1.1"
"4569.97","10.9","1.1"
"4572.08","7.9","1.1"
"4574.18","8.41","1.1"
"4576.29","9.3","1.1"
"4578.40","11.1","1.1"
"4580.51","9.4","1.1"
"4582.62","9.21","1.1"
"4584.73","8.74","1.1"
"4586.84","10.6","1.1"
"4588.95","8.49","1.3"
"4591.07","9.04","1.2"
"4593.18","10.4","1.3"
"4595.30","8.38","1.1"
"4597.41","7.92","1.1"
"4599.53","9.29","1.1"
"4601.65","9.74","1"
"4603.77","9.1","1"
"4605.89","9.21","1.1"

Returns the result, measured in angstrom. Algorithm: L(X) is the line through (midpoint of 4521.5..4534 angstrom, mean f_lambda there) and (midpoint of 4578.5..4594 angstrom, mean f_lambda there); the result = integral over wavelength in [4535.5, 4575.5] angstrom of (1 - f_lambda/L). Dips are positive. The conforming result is -2.2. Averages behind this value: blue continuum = 8.13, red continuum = 9.5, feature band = 9.25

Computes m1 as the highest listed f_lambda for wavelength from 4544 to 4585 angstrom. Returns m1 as 11.1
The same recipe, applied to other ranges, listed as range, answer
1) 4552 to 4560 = 10.5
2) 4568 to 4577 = 10.9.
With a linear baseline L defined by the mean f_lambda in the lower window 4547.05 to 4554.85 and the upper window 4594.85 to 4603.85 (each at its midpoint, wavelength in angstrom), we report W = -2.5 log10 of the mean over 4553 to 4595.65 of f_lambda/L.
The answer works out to -0.02 mag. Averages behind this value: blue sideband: 9.33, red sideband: 8.9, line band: 9.32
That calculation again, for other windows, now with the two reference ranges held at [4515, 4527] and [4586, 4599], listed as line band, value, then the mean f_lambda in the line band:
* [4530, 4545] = 0.07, 9.02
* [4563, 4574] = 0.02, 9.2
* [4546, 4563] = 0.05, 9.08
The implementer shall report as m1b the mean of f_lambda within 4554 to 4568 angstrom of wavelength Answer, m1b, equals 9.1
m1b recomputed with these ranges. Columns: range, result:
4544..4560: 9.34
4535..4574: 9.28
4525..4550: 8.78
